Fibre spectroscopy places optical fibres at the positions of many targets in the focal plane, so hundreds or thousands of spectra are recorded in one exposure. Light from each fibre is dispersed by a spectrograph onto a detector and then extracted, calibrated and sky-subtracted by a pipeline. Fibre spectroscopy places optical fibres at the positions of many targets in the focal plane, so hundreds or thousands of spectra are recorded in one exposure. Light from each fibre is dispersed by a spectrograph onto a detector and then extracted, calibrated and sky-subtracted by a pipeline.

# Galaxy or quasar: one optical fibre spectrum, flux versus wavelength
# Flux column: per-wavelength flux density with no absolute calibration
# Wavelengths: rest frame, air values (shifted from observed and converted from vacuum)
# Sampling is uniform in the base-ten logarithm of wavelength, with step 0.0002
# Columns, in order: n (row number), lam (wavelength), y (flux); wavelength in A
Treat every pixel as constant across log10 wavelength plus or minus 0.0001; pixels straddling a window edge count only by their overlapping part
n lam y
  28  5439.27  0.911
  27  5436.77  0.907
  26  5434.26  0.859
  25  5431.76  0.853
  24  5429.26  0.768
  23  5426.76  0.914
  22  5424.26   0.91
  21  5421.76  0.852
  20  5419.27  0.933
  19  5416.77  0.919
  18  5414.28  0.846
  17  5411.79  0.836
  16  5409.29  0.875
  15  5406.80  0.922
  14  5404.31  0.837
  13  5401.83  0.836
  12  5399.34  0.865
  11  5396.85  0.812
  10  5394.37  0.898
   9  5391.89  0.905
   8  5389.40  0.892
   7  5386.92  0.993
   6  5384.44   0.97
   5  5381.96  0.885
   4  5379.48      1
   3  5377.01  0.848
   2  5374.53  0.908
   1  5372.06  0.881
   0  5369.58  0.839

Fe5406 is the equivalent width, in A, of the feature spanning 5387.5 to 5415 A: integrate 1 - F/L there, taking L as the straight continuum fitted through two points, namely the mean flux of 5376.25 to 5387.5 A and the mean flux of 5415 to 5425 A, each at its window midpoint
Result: 1.5 A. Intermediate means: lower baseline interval 0.94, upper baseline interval 0.9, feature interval 0.869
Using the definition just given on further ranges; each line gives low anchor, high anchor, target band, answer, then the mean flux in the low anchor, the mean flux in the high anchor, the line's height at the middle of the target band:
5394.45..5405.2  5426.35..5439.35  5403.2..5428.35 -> -0.9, 0.845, 0.862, 0.853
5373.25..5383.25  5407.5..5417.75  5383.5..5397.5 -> -0.3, 0.911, 0.87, 0.896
